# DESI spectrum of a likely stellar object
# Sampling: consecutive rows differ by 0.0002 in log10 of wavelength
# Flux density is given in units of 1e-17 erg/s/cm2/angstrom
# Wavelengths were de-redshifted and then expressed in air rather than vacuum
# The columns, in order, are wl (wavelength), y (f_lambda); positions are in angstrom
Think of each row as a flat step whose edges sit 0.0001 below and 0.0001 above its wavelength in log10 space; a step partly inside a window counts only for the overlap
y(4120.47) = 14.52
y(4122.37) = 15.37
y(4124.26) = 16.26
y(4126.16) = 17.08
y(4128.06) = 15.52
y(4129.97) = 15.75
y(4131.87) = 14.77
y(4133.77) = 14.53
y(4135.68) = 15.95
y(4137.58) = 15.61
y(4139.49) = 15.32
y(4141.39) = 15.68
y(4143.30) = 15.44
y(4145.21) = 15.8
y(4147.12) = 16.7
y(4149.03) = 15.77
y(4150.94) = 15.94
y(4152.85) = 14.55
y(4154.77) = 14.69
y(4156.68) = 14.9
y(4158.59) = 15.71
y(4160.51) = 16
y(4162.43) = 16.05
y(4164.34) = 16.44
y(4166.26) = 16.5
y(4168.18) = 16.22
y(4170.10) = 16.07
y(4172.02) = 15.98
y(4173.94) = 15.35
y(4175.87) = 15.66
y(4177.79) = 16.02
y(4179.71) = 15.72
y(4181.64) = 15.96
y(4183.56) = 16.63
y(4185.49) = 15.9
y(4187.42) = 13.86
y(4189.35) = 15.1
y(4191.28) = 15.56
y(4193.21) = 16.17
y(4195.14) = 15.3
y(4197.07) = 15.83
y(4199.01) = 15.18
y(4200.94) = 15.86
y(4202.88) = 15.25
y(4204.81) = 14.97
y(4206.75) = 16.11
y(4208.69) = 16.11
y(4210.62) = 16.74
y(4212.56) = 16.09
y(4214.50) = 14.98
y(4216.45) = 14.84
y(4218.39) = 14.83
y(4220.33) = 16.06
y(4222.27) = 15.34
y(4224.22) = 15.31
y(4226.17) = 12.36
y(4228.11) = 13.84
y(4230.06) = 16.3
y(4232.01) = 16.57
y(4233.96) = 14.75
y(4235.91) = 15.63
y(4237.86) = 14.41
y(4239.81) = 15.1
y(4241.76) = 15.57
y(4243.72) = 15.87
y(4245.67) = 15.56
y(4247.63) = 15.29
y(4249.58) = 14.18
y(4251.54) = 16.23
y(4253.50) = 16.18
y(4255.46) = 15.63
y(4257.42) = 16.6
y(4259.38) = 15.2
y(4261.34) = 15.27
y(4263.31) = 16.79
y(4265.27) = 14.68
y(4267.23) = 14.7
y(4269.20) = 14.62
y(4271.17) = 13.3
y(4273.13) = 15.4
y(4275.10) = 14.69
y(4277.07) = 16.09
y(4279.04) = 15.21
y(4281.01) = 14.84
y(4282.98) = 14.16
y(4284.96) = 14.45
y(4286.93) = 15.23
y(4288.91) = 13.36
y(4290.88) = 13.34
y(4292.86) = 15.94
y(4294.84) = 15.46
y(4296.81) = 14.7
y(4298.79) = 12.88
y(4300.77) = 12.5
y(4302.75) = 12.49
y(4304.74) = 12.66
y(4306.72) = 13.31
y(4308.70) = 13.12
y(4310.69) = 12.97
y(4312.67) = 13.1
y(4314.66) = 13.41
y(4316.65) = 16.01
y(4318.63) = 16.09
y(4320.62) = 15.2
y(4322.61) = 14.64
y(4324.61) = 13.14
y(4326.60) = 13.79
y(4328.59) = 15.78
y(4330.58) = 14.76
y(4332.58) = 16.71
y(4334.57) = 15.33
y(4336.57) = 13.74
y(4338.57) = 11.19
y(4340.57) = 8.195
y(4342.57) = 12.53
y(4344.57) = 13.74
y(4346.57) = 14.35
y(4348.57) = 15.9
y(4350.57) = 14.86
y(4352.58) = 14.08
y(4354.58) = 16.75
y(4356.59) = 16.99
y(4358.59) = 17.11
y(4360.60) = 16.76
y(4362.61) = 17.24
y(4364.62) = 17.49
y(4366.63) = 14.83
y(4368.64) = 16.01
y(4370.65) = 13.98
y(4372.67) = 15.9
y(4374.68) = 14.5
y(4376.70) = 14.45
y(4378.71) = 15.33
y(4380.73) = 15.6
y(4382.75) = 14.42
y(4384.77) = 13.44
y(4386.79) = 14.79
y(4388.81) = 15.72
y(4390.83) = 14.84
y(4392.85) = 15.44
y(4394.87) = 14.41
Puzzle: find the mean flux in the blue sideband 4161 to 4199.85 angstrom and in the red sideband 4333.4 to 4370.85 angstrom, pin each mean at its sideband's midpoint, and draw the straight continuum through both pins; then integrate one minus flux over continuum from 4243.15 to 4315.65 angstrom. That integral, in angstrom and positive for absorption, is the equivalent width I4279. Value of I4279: 3.18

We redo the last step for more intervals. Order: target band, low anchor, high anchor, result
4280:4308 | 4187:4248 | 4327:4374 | 2.2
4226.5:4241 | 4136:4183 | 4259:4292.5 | 0.0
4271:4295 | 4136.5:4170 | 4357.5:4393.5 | 1.3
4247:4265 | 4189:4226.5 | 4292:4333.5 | -1.0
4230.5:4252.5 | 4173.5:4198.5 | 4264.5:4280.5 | -0.4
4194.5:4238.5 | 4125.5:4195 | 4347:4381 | 1.0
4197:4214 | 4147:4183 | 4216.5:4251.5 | -0.4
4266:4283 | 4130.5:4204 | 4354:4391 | 0.9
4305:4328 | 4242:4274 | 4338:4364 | 1.4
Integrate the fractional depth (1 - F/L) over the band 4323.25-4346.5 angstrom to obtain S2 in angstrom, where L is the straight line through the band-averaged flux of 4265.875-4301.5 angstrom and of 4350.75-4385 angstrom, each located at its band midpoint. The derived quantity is 2.4 angstrom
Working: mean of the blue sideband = 14.5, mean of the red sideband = 15.6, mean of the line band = 13.6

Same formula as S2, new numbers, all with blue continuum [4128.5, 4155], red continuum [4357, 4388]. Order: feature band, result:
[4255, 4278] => 0.4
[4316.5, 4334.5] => 0.5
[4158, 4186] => -1.0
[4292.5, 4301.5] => 0.7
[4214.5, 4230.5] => 0.7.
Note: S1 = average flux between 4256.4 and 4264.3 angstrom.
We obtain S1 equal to 16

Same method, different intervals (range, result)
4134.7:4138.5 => 15.8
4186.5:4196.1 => 15.2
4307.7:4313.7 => 13.1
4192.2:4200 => 15.6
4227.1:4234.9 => 15.4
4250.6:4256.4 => 16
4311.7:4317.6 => 14.1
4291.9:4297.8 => 15.4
